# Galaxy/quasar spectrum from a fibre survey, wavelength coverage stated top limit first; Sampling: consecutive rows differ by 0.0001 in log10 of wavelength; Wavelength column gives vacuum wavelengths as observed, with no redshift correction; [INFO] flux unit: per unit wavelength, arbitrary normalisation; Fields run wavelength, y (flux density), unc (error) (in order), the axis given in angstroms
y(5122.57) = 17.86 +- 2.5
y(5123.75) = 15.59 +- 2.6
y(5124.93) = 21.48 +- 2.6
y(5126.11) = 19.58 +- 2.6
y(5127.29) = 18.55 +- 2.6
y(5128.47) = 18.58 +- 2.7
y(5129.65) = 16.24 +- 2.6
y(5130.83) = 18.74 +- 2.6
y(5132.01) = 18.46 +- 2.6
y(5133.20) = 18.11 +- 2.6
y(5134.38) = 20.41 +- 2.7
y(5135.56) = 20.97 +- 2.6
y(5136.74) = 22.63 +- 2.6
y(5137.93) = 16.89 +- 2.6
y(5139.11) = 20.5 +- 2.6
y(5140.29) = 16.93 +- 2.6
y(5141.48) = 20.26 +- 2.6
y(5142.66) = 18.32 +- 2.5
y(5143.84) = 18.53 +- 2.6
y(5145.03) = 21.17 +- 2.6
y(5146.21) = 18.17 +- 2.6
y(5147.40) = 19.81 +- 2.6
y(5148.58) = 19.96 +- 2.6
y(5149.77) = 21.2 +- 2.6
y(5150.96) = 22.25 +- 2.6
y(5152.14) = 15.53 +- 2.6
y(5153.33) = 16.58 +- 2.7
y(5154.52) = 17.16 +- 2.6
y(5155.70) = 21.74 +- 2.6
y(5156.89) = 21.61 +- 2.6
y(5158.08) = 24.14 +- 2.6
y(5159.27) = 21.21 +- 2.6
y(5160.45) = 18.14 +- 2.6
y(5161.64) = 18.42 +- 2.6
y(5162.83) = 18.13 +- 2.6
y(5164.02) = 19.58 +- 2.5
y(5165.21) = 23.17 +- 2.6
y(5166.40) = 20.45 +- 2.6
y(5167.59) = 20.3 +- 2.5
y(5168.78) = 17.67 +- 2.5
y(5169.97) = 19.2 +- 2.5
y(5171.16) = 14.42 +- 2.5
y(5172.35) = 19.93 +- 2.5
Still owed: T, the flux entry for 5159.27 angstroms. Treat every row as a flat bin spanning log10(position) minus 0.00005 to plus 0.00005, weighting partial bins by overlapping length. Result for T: 21.21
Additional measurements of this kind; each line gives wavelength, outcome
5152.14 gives 15.53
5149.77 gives 21.2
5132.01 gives 18.46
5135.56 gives 20.97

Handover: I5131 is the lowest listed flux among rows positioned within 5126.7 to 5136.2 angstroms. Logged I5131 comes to 16.24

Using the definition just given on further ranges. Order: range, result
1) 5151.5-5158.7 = 15.53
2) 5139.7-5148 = 16.93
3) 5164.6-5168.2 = 20.3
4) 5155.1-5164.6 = 18.13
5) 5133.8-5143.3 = 16.89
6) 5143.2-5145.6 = 18.53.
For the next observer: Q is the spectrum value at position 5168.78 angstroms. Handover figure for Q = 17.67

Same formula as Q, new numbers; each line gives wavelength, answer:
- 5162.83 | 18.13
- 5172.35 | 19.93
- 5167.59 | 20.3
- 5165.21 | 23.17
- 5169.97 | 19.2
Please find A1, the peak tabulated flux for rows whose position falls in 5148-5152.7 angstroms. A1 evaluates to 22.25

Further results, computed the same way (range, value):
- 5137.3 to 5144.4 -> 20.5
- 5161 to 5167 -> 23.17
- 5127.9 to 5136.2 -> 20.97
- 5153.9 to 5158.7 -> 24.14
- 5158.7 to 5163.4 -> 21.21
